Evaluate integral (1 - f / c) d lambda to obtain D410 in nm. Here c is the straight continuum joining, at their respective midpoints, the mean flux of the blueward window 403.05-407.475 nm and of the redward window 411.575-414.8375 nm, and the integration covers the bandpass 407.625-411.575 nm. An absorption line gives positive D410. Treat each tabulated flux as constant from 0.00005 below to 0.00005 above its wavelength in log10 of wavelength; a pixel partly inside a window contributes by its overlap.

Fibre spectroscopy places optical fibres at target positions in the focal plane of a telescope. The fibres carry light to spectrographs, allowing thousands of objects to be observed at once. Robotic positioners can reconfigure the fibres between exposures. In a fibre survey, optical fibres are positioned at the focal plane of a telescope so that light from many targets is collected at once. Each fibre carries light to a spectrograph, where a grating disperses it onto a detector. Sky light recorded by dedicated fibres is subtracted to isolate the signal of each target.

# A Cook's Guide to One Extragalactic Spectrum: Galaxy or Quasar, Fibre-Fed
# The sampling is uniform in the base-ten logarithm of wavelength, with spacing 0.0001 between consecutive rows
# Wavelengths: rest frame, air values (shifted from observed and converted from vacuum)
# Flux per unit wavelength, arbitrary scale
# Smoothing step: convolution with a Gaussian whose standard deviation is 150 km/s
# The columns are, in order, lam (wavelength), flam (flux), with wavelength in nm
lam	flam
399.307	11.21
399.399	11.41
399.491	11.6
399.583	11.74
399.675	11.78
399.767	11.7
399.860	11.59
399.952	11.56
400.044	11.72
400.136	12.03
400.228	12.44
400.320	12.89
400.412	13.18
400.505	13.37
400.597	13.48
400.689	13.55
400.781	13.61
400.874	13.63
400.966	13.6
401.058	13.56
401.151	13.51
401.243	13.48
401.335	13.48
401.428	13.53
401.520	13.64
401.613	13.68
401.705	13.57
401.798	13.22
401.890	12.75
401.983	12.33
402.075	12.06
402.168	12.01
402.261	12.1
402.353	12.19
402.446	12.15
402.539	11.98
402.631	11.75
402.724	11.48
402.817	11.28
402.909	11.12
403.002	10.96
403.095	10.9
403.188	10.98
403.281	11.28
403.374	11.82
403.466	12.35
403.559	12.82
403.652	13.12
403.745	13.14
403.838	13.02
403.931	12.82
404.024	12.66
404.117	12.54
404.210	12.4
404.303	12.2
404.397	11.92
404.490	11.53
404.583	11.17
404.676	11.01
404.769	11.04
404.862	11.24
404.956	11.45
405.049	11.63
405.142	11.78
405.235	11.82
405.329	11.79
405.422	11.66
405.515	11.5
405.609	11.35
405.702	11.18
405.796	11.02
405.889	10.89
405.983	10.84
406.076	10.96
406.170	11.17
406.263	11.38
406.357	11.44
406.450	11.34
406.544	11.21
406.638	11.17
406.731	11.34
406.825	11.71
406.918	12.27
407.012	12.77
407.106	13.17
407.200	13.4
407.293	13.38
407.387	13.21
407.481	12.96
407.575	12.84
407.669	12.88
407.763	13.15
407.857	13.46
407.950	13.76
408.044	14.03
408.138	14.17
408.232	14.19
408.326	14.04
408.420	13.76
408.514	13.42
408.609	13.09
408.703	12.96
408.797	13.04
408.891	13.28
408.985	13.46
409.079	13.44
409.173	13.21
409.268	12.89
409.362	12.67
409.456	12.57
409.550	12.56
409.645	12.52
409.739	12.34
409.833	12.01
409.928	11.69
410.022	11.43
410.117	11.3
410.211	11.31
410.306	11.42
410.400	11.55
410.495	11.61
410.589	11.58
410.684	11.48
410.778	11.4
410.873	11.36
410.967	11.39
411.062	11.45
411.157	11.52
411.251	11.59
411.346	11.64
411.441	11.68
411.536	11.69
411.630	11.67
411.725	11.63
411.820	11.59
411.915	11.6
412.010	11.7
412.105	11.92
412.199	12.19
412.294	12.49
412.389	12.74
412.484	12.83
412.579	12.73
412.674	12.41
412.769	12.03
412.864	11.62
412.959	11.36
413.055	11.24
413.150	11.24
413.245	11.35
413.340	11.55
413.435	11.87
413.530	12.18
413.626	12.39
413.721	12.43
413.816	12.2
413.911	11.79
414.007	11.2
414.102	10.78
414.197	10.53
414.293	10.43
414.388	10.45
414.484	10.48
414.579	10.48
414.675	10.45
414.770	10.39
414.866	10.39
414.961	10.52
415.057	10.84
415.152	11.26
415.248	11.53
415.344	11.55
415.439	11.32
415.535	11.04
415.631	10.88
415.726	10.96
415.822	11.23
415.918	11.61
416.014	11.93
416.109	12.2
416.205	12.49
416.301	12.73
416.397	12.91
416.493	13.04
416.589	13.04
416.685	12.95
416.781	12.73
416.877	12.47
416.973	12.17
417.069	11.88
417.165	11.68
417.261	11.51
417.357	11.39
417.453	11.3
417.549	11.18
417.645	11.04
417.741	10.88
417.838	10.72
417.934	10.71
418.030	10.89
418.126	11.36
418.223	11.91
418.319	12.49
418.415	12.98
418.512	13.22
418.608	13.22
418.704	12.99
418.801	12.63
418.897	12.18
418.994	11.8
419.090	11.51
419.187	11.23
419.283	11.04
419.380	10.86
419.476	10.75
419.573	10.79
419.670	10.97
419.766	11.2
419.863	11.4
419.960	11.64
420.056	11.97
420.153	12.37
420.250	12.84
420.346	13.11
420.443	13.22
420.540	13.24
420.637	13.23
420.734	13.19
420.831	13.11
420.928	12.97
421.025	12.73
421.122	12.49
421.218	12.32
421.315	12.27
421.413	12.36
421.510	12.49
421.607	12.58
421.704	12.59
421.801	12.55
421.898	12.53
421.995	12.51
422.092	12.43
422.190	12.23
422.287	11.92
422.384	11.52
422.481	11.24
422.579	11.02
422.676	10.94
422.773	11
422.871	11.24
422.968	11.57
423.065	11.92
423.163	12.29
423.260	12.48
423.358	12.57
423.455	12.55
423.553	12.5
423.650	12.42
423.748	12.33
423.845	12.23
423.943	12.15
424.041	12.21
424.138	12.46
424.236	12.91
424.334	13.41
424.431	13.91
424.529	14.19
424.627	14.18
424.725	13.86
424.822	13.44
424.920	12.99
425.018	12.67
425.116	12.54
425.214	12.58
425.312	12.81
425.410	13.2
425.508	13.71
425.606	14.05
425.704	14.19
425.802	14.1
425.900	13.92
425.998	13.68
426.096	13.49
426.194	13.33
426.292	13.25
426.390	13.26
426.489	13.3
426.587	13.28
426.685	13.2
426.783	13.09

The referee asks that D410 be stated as -0.26 nm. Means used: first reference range 11.9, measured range 12.5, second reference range 11.6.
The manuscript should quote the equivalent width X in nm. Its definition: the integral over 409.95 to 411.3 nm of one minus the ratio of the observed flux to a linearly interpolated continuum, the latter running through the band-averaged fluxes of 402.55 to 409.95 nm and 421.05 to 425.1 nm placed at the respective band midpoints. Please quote 0.09 nm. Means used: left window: 12.3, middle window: 11.5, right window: 12.4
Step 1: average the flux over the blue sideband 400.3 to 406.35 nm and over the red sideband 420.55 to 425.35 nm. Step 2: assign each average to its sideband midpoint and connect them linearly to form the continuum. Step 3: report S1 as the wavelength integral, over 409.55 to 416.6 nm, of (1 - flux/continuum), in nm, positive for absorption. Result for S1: 0.422 nm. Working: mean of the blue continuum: 12.2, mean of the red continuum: 12.5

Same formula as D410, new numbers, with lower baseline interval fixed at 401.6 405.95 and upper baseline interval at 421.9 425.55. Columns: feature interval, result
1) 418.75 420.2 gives 0.103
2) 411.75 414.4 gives 0.091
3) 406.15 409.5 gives -0.230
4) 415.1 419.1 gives 0.131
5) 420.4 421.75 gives -0.039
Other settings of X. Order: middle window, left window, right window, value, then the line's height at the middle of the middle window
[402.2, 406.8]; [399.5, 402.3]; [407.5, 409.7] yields 0.48 nm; 13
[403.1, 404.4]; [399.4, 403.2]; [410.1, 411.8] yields -0.01 nm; 12.2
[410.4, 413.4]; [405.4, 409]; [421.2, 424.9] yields 0.17 nm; 12.5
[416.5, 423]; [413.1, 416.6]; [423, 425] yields 0.09 nm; 12.2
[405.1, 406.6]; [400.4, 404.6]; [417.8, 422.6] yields 0.14 nm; 12.5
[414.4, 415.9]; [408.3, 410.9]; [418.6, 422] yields 0.17 nm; 12.3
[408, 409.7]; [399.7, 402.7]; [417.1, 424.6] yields -0.10 nm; 12.5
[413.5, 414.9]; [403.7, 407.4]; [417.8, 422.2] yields 0.11 nm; 12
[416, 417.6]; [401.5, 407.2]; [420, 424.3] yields 0.00 nm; 12.2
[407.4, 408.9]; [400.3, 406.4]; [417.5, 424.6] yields -0.16 nm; 12.2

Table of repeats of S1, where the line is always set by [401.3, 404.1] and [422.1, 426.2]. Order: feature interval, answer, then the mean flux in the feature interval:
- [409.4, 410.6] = 0.059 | 11.9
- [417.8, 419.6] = 0.120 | 11.8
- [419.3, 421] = 0.065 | 12.2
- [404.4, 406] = 0.130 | 11.4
